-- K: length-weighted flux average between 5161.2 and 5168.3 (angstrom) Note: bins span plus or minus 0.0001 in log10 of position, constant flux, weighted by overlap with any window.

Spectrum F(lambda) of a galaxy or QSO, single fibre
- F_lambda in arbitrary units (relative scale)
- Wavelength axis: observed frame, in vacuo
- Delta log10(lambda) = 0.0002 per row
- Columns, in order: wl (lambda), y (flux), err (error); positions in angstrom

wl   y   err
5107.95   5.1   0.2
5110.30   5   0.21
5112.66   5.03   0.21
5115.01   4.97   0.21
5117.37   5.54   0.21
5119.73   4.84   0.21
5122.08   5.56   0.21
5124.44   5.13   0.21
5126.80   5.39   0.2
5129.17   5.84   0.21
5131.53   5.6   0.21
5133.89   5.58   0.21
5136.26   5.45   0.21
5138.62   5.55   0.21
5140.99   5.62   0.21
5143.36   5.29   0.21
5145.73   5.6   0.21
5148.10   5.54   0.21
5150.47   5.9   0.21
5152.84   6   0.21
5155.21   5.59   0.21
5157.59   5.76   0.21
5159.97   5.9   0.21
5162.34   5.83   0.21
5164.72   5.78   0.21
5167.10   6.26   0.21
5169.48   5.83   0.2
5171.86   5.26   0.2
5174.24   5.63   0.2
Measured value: 5.95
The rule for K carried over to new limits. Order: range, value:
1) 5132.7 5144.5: 5.5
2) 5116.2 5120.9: 5.19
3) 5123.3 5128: 5.25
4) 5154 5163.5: 5.77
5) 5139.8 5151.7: 5.59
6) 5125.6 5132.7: 5.6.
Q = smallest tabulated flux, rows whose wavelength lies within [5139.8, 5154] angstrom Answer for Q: 5.29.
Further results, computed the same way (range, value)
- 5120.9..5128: 5.13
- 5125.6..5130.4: 5.39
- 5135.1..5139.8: 5.45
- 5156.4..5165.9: 5.76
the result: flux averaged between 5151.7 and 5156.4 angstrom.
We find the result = 5.79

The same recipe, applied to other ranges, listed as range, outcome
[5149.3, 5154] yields 5.95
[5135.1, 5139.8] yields 5.51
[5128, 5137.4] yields 5.62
